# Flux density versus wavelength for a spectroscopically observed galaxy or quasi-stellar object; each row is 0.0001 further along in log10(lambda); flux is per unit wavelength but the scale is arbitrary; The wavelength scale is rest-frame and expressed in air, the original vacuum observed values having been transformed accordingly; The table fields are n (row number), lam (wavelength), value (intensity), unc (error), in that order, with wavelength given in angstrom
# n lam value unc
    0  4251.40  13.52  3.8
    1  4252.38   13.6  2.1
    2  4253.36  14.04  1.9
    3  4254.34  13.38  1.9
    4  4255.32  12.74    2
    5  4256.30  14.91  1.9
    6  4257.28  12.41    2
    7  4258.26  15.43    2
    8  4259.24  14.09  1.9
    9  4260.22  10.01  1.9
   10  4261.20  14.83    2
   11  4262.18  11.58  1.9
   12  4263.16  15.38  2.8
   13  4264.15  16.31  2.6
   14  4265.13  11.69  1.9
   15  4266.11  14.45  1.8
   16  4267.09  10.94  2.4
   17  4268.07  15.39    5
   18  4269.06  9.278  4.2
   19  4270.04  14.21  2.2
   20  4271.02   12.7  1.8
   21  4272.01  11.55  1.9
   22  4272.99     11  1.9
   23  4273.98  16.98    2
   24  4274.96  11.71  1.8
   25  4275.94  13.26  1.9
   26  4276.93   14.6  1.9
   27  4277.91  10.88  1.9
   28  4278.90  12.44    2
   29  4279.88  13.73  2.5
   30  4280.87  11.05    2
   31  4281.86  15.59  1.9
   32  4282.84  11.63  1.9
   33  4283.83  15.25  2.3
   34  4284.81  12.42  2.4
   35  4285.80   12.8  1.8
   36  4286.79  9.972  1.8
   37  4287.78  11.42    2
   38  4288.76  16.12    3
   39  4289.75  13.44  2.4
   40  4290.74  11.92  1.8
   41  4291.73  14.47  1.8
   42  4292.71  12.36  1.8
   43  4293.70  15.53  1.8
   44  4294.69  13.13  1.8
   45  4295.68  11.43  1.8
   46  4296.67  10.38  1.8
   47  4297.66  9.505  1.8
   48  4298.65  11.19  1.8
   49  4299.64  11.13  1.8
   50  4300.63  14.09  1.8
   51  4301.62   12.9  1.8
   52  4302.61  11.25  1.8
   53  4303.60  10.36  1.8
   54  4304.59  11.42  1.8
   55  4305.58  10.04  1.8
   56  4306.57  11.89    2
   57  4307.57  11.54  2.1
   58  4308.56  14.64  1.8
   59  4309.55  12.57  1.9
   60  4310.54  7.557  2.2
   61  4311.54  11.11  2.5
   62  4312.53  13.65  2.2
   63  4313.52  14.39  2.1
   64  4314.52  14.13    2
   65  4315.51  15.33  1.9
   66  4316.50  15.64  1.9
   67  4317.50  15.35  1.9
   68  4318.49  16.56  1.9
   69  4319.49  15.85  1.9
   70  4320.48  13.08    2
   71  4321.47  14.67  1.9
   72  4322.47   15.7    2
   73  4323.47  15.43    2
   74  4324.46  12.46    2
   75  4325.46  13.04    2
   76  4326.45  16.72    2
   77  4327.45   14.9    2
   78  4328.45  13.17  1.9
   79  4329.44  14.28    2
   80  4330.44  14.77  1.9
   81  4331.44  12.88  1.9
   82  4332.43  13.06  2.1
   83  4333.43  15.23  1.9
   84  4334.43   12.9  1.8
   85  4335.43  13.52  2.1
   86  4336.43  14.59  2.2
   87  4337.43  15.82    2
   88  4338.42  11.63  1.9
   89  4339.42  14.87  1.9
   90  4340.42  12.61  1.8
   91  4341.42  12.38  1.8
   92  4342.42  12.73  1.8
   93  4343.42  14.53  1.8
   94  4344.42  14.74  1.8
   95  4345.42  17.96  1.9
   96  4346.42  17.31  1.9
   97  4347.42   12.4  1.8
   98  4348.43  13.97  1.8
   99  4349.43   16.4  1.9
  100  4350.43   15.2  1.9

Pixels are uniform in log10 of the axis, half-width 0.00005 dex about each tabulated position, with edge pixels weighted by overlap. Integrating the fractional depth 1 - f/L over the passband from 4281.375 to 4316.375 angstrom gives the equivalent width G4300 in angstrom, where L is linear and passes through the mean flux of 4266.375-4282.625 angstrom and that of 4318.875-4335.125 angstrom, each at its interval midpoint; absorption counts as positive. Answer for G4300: 2.55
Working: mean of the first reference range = 12.8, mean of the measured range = 12.5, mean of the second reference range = 14.3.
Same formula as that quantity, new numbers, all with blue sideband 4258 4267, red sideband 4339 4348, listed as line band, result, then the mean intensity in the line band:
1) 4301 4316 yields 2.0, 12.2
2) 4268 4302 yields 2.7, 12.7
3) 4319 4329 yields -0.2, 14.5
